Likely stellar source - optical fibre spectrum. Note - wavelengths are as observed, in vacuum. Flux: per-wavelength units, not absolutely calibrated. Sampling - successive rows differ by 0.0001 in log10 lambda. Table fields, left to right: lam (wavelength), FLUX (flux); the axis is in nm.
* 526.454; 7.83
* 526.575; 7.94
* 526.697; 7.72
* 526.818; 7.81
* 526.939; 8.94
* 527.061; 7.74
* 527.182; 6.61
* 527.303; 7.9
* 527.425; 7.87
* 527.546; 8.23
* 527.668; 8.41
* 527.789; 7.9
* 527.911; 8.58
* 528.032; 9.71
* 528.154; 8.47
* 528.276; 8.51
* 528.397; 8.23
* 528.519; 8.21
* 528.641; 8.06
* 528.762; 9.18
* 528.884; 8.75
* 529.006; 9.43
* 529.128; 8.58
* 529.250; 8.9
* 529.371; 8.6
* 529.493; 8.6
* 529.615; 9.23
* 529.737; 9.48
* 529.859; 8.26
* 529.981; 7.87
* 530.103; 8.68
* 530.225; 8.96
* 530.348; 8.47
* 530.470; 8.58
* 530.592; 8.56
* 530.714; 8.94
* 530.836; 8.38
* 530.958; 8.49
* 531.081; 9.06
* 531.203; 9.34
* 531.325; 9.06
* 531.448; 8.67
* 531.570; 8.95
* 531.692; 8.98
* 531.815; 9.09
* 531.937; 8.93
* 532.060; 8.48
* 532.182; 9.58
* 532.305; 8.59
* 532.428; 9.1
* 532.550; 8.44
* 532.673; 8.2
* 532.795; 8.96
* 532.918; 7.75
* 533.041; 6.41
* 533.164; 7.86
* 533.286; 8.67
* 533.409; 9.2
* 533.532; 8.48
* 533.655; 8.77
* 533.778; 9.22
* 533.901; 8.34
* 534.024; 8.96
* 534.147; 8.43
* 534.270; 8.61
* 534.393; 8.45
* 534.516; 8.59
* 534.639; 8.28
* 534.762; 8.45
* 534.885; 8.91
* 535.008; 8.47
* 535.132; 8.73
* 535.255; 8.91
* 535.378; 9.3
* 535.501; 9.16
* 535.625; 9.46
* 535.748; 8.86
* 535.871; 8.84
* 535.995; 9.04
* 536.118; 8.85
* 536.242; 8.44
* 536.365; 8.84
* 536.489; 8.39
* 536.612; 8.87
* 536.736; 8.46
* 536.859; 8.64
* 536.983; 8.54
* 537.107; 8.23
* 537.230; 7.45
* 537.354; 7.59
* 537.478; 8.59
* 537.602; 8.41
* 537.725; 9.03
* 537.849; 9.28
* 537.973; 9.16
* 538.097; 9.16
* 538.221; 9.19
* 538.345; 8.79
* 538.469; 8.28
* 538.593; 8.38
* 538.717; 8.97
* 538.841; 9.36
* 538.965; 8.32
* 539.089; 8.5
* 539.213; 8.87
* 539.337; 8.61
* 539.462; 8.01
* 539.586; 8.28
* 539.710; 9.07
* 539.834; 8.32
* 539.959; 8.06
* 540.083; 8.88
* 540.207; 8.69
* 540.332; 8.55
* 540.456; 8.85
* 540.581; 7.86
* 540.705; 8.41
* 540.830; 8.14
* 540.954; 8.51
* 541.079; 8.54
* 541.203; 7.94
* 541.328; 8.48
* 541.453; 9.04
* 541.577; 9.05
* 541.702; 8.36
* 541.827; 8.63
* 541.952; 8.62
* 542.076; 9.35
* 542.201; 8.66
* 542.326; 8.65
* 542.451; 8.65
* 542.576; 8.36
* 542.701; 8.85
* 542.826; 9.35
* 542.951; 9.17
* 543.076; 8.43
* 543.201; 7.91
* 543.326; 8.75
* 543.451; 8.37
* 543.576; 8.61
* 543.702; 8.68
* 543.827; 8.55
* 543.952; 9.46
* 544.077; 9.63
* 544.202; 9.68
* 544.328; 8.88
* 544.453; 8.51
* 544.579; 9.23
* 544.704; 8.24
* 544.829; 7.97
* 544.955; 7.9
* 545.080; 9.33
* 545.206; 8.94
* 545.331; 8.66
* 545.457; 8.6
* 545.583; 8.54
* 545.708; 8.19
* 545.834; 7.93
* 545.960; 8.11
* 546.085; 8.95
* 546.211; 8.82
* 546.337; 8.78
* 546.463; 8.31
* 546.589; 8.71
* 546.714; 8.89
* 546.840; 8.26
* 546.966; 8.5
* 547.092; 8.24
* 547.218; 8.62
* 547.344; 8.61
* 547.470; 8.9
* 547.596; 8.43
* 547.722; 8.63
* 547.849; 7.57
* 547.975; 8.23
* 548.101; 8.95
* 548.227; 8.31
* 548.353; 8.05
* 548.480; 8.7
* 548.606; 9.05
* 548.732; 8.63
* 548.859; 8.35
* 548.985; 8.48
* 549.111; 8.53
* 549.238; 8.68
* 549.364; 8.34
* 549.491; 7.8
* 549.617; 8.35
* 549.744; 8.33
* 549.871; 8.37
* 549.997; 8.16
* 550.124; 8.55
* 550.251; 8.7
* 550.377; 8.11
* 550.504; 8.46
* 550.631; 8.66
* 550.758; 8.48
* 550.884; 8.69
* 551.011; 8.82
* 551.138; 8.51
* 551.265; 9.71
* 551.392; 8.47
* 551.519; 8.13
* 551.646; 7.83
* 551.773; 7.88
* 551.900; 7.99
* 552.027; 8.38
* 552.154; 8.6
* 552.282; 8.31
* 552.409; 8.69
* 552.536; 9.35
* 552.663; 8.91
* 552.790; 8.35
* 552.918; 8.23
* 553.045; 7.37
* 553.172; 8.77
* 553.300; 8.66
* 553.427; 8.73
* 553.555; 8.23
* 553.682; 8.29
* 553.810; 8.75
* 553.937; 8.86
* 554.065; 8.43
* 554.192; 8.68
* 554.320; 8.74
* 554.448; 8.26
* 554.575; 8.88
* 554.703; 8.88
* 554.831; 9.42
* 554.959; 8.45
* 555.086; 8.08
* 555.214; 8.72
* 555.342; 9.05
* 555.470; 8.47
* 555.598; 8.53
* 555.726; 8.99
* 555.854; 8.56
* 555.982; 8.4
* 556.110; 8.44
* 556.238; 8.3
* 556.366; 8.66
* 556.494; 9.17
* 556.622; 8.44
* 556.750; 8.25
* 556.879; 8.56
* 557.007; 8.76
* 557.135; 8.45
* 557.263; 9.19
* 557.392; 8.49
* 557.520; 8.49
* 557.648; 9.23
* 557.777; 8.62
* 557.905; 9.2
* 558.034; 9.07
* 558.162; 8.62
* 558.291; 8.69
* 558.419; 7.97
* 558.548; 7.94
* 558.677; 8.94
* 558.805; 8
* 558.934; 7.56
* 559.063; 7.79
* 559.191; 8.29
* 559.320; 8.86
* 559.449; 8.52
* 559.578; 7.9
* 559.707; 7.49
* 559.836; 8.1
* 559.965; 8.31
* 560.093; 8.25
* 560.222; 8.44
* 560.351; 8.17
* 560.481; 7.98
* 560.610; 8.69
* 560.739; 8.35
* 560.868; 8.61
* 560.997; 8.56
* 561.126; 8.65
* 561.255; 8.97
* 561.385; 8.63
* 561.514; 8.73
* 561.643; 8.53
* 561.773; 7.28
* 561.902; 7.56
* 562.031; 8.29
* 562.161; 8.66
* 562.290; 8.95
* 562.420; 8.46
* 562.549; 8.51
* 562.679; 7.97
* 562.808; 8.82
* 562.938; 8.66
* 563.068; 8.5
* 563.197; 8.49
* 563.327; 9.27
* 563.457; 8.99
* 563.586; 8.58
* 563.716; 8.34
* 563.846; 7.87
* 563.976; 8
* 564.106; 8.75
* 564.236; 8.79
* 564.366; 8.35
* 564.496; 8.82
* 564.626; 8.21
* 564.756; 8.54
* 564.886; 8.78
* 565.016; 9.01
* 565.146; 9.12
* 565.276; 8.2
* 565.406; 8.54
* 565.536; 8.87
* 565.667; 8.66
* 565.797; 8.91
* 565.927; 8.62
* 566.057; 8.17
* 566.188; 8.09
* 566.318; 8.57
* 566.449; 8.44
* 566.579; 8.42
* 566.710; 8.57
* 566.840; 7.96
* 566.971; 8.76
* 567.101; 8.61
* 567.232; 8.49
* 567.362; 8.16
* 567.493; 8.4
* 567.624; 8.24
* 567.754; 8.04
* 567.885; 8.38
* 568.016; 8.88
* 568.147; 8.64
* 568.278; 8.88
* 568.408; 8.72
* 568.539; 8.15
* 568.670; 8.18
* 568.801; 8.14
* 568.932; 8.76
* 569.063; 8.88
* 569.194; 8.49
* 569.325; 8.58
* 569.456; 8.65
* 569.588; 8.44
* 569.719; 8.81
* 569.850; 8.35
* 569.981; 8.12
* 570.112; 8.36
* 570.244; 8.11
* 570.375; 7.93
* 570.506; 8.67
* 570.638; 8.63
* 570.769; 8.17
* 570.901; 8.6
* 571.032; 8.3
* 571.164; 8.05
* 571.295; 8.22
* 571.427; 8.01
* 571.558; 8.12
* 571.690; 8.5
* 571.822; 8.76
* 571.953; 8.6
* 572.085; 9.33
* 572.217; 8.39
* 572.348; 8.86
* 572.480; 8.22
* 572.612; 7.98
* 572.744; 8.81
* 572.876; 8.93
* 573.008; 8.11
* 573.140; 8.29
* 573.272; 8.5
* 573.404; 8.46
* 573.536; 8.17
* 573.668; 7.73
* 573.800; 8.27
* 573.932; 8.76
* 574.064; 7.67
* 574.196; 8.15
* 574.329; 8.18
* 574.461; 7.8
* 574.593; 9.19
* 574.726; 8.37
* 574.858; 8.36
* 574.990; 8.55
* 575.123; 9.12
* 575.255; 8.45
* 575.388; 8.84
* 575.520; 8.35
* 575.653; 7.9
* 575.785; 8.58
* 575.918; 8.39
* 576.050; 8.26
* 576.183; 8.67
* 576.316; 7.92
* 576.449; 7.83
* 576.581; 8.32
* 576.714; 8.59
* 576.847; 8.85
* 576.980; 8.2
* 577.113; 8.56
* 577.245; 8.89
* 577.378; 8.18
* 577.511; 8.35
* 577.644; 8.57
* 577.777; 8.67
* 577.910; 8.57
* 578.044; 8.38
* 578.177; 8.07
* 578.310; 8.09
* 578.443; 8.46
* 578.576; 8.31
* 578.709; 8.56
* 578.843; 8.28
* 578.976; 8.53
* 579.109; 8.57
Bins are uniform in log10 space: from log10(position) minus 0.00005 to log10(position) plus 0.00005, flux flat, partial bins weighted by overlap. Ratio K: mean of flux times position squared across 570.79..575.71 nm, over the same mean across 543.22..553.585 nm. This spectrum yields 1.08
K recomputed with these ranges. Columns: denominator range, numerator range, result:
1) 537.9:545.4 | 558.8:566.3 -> 1.05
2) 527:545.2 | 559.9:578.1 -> 1.10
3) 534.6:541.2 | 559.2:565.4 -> 1.07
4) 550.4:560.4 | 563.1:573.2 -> 1.04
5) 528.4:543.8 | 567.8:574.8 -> 1.10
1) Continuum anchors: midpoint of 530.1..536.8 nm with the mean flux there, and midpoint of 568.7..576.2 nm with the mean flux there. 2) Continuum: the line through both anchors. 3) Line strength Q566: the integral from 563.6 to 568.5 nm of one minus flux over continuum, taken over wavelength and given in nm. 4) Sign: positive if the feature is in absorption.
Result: -0.03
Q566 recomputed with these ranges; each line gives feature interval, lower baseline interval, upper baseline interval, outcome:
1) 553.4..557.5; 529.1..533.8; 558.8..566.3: -0.07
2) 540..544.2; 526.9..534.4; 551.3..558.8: -0.05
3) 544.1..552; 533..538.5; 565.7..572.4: 0.06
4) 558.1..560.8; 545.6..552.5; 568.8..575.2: 0.07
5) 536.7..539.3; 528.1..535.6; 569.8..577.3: 0.00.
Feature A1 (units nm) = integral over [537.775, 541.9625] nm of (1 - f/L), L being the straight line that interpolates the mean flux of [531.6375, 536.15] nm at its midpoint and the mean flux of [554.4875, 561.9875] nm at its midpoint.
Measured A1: 0.01 nm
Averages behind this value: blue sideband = 8.68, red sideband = 8.48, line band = 8.62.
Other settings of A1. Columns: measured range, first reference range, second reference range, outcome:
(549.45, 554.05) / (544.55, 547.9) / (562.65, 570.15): 0.03 nm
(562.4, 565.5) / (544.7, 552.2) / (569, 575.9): -0.05 nm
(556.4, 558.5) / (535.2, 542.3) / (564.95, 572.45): -0.04 nm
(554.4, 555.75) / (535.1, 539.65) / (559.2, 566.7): -0.03 nm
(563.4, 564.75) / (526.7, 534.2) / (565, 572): 0.00 nm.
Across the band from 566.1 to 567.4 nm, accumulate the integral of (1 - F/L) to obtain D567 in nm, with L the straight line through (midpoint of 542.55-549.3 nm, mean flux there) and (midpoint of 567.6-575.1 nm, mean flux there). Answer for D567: 0.01 nm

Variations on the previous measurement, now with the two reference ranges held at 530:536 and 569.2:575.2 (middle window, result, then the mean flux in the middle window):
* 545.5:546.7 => 0.01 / 8.5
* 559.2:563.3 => 0.05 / 8.39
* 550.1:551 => 0.00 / 8.54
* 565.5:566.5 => -0.01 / 8.53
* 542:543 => -0.03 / 8.87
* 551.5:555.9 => 0.01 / 8.53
